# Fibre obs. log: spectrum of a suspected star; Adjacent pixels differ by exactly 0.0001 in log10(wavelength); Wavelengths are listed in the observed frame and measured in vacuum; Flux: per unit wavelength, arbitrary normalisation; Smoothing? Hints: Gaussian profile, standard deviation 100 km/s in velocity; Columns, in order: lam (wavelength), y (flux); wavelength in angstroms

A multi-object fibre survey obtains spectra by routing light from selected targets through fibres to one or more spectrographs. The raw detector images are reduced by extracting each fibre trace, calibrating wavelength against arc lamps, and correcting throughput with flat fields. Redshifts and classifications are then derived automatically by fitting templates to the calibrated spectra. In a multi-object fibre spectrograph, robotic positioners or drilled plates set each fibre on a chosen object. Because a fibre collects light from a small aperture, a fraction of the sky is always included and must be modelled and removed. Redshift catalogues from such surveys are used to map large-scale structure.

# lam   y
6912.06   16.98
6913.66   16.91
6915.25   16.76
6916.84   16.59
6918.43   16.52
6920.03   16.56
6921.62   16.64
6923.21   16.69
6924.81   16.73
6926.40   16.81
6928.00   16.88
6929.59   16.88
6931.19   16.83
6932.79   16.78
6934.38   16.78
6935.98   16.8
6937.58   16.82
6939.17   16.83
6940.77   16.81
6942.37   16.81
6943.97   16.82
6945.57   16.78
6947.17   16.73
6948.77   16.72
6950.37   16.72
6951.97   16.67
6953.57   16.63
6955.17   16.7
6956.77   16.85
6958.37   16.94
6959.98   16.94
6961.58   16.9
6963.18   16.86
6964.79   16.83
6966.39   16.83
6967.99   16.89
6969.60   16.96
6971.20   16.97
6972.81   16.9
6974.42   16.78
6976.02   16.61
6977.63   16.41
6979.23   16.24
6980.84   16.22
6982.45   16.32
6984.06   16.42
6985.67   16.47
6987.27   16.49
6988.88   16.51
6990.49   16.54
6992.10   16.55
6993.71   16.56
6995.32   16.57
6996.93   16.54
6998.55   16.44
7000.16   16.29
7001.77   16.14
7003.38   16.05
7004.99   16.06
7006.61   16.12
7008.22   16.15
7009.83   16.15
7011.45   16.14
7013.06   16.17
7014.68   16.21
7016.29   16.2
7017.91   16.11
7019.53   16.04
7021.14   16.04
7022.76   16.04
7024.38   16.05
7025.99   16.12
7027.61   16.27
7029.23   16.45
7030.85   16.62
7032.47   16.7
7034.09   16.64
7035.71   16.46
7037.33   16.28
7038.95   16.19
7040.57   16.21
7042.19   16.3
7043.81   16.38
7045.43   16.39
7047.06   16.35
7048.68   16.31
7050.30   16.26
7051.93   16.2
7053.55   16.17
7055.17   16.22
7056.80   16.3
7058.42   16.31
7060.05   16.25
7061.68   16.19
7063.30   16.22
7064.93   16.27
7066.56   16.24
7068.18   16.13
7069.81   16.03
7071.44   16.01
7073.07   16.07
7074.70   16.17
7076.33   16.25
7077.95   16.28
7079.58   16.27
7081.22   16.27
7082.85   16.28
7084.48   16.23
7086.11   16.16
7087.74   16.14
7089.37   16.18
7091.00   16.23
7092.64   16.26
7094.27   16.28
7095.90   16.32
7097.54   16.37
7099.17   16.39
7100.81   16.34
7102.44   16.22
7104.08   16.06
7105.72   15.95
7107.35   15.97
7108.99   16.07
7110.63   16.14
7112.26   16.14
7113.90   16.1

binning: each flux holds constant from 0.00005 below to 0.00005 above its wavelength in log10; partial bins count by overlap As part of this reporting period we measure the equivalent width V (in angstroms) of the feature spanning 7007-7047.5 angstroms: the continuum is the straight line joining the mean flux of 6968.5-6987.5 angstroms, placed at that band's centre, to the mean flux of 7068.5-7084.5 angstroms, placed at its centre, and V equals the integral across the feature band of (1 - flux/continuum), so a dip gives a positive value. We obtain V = 0.27 angstroms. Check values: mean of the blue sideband 16.6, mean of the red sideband 16.2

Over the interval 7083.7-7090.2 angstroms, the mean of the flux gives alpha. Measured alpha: 16.2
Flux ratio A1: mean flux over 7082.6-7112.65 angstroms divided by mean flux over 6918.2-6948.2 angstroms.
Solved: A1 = 1.0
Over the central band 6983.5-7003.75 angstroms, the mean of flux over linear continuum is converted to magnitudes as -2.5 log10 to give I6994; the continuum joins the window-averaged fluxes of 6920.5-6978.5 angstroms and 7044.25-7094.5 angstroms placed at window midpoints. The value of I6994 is 0.009 mag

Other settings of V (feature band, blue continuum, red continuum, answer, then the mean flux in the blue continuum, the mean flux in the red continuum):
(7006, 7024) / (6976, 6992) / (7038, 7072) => 0.2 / 16.4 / 16.2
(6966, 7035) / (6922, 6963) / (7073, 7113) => 0.7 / 16.8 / 16.2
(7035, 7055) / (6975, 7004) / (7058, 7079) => 0.0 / 16.4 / 16.2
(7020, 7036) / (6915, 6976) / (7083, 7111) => 0.1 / 16.8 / 16.2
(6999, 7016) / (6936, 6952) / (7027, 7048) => 0.4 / 16.8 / 16.4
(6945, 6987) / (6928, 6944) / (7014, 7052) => -0.1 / 16.8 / 16.3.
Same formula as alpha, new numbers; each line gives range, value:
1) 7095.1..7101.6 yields 16.3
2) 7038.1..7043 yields 16.2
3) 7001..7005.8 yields 16.1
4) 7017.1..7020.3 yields 16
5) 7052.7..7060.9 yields 16.2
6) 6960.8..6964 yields 16.9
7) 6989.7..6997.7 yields 16.6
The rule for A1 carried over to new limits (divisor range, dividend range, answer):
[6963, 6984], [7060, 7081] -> 0.97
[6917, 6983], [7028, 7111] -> 0.97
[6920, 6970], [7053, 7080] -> 0.96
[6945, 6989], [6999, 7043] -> 0.97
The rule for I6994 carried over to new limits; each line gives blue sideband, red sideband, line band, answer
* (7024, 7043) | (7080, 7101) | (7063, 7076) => 0.01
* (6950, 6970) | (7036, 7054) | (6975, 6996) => 0.01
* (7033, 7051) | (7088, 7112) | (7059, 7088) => 0.01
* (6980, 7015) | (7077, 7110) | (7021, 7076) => 0.00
